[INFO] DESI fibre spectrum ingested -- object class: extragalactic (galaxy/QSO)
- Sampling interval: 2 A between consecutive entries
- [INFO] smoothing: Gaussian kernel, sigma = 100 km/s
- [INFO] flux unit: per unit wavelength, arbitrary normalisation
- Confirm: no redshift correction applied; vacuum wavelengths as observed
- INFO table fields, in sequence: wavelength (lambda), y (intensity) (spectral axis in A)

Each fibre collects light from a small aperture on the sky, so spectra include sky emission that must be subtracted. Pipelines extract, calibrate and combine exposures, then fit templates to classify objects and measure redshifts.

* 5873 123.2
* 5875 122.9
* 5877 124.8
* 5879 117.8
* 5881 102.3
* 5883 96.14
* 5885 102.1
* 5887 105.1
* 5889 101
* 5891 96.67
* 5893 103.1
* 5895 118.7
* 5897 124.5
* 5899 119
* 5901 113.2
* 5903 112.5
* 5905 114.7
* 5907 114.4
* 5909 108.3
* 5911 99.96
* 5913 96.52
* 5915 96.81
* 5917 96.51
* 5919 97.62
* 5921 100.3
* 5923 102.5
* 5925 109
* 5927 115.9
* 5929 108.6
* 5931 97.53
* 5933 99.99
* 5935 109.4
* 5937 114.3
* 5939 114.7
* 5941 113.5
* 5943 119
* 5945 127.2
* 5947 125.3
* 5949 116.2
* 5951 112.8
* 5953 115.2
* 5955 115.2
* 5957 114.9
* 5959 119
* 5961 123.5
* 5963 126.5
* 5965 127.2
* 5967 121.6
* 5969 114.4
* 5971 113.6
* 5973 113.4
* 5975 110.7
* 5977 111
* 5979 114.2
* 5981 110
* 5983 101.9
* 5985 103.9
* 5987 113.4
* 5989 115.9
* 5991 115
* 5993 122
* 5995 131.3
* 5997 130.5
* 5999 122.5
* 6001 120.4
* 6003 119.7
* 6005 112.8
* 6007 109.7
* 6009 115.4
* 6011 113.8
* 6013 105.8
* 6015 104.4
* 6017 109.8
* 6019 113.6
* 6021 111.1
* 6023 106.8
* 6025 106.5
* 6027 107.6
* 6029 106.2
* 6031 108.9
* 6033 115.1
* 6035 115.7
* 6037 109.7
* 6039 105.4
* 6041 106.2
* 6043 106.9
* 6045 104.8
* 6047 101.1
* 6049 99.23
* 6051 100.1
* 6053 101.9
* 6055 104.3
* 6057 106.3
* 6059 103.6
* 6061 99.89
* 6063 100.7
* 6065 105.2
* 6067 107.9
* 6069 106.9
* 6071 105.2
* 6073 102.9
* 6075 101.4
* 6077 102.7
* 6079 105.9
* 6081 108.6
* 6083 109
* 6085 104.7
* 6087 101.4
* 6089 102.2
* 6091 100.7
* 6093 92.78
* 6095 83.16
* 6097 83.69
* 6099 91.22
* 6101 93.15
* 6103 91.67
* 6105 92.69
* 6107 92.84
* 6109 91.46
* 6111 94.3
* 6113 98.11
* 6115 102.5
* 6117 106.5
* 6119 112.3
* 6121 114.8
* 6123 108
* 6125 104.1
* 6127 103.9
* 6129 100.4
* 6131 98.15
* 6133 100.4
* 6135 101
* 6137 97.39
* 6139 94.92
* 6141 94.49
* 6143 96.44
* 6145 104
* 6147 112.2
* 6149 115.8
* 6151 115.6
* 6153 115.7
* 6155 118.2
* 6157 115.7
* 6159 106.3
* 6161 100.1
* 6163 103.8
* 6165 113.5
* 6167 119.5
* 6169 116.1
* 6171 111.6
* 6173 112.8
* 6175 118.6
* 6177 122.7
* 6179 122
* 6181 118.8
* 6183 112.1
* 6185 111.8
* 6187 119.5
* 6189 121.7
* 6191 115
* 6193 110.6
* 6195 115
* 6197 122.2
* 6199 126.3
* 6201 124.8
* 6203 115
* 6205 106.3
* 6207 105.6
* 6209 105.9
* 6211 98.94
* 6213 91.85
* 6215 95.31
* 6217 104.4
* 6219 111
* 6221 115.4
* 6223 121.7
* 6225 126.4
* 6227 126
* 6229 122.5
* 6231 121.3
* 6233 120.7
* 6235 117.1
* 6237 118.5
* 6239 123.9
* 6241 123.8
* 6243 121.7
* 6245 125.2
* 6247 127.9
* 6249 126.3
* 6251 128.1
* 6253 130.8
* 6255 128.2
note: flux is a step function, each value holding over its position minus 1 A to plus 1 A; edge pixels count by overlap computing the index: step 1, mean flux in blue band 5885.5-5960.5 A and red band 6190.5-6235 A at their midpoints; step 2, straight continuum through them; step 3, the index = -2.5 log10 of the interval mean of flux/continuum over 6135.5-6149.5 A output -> 0.11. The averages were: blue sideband 110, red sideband 114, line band 102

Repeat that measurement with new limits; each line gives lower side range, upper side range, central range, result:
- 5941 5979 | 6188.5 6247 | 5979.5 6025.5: 0.035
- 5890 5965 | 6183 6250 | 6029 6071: 0.079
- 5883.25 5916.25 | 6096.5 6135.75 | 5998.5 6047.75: -0.076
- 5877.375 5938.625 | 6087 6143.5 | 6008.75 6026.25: -0.075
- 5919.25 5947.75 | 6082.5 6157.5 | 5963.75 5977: -0.074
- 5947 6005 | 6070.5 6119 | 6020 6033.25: 0.006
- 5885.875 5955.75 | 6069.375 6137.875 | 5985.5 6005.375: -0.140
